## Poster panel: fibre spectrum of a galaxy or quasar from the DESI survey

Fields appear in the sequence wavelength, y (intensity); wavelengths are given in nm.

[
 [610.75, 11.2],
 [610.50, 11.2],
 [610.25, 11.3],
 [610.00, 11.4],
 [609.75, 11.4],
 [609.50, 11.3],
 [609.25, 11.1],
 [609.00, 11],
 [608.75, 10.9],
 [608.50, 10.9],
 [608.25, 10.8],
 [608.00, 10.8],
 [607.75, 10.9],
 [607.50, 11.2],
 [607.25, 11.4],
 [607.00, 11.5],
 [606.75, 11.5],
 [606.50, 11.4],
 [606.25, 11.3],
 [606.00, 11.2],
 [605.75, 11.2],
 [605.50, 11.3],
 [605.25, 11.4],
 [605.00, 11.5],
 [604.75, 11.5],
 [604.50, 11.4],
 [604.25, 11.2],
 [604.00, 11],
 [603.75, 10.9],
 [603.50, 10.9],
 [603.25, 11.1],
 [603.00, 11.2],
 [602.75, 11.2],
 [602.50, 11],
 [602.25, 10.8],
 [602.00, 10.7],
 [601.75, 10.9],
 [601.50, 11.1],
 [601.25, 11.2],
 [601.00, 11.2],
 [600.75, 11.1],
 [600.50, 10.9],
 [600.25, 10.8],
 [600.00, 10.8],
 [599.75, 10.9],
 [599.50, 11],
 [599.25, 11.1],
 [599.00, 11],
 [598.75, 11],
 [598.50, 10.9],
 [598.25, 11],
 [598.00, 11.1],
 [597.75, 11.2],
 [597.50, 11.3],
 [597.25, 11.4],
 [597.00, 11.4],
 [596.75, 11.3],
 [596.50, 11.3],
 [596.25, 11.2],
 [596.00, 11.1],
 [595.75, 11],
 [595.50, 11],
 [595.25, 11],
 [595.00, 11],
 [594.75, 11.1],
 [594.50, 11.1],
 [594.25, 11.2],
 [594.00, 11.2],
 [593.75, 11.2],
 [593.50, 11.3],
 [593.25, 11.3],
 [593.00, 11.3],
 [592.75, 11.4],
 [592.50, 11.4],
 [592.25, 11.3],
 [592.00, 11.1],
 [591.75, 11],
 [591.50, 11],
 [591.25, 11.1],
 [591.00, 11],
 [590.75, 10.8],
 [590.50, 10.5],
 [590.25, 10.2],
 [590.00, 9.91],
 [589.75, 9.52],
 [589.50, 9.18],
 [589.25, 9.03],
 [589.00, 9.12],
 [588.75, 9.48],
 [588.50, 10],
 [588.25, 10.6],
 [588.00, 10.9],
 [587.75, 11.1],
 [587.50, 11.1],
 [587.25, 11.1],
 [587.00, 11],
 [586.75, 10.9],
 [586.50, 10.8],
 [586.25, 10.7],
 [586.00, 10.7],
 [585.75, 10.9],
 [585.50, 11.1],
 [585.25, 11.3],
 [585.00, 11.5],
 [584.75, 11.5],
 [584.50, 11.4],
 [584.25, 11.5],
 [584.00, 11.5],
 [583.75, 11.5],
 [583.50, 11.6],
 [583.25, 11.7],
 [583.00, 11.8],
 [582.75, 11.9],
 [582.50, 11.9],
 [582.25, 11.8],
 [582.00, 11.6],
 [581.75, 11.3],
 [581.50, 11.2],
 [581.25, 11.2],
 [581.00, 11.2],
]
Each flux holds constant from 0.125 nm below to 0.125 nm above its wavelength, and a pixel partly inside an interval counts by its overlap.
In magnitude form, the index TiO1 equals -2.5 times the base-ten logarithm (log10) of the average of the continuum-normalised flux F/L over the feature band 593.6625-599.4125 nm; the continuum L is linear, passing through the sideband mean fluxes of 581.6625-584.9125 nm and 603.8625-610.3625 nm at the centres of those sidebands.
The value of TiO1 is 0.03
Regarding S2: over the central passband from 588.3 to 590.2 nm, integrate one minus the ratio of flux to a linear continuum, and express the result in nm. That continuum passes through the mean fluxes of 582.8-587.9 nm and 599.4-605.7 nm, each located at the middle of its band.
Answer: 0.28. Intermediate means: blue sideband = 11.2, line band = 9.54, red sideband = 11.1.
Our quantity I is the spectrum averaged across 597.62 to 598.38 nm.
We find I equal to 11.1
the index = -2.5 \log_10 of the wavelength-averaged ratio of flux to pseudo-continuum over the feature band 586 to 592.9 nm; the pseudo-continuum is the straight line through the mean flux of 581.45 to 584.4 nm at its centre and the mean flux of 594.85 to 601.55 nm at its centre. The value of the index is 0.081 mag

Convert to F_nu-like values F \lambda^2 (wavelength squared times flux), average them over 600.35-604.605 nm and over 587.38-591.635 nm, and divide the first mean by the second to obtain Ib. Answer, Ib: 1.1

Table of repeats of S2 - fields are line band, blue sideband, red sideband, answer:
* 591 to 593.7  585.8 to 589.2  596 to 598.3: -0.08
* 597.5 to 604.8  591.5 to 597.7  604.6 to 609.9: 0.11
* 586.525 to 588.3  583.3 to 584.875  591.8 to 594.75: 0.07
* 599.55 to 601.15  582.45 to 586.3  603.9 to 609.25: 0.04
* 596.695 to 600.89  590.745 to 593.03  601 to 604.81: 0.01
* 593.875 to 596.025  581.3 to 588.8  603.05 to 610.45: 0.02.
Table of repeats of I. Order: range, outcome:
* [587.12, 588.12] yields 11.1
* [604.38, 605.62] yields 11.4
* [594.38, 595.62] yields 11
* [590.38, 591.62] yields 10.9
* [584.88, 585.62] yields 11.3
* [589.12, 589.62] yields 9.1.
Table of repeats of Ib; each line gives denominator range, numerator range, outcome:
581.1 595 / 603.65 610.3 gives 1.09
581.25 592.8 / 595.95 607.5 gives 1.07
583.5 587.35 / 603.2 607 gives 1.08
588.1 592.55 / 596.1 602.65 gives 1.10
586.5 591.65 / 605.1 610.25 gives 1.15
